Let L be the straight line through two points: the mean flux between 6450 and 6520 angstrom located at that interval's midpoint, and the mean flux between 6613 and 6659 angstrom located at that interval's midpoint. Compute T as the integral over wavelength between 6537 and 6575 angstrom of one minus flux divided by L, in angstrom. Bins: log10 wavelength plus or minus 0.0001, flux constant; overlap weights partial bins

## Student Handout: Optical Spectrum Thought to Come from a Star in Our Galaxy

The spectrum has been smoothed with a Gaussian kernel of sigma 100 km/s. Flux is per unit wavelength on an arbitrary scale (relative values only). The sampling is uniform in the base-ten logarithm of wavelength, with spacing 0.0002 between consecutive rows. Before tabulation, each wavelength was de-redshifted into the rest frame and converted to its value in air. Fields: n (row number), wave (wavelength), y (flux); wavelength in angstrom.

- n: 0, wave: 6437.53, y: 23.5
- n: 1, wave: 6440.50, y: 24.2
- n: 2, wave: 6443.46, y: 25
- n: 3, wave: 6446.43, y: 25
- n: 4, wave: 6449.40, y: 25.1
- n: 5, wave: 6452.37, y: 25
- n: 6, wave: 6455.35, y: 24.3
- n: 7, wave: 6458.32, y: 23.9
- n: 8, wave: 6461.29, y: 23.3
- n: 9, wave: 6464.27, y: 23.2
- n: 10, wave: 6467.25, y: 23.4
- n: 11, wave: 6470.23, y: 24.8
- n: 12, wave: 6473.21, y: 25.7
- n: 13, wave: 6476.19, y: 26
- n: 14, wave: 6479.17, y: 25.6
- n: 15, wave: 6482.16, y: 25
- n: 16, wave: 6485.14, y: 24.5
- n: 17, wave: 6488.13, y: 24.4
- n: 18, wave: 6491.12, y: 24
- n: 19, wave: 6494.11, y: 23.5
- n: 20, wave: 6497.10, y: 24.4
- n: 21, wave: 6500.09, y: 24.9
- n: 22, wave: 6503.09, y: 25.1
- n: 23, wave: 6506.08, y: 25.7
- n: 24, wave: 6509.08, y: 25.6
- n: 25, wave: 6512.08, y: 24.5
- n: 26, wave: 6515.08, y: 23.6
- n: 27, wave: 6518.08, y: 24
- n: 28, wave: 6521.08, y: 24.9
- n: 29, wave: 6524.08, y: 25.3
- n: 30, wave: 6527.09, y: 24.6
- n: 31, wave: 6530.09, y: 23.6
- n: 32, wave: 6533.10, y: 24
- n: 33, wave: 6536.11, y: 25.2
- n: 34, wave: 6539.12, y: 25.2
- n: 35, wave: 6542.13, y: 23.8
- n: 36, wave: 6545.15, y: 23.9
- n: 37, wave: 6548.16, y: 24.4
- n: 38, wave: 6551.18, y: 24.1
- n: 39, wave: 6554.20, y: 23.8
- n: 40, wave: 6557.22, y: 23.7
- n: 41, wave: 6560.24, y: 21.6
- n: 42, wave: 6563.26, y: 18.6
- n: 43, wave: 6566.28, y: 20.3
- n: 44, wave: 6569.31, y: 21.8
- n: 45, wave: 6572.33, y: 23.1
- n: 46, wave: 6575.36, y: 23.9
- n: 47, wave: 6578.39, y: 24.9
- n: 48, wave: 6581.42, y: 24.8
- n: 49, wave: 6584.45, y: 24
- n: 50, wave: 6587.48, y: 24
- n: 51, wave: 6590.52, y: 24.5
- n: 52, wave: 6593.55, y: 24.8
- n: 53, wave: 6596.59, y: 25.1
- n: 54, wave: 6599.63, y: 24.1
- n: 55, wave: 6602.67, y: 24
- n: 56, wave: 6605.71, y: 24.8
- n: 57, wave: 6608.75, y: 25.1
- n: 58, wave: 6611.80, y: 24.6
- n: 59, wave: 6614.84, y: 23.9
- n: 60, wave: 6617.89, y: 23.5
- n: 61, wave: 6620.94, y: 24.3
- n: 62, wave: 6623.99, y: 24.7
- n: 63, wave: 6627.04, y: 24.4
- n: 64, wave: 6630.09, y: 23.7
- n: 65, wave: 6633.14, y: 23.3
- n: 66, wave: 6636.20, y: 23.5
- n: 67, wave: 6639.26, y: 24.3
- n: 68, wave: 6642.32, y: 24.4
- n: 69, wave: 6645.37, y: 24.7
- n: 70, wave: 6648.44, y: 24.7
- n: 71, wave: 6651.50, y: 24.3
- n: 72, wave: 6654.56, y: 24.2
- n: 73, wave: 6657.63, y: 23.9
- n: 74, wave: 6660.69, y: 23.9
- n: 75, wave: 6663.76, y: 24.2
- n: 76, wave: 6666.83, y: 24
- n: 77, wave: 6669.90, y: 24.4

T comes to 2.22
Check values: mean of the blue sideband 24.5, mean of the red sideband 24.1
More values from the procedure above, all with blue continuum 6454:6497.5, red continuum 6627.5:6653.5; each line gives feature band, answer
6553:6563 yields 0.7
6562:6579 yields 1.6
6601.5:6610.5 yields -0.2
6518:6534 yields -0.1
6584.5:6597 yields -0.1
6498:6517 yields -0.4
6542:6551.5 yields 0.1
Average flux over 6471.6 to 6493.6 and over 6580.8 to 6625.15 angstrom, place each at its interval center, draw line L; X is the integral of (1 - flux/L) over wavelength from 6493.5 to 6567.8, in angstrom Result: 2.42 angstrom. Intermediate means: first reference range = 25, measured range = 23.9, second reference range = 24.4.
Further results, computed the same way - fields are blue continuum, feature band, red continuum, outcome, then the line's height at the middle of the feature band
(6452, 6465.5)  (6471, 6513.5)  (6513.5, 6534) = -1.5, 24.1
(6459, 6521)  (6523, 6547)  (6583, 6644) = 0.0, 24.4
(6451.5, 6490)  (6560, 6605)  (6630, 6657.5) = 1.7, 24.3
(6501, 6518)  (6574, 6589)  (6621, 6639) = 0.0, 24.3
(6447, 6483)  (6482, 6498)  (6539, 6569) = -0.1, 24.1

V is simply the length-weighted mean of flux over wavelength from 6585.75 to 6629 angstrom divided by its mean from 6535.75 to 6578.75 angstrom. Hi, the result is 1.06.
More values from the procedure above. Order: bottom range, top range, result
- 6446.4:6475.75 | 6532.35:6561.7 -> 0.98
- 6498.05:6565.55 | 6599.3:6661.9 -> 1.01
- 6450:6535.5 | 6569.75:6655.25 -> 0.99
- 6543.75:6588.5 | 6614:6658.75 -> 1.04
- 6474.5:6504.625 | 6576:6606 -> 0.99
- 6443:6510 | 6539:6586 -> 0.94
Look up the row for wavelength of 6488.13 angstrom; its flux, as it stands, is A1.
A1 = 24.4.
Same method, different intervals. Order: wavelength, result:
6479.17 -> 25.6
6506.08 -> 25.7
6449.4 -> 25.1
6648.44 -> 24.7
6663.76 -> 24.2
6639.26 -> 24.3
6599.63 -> 24.1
